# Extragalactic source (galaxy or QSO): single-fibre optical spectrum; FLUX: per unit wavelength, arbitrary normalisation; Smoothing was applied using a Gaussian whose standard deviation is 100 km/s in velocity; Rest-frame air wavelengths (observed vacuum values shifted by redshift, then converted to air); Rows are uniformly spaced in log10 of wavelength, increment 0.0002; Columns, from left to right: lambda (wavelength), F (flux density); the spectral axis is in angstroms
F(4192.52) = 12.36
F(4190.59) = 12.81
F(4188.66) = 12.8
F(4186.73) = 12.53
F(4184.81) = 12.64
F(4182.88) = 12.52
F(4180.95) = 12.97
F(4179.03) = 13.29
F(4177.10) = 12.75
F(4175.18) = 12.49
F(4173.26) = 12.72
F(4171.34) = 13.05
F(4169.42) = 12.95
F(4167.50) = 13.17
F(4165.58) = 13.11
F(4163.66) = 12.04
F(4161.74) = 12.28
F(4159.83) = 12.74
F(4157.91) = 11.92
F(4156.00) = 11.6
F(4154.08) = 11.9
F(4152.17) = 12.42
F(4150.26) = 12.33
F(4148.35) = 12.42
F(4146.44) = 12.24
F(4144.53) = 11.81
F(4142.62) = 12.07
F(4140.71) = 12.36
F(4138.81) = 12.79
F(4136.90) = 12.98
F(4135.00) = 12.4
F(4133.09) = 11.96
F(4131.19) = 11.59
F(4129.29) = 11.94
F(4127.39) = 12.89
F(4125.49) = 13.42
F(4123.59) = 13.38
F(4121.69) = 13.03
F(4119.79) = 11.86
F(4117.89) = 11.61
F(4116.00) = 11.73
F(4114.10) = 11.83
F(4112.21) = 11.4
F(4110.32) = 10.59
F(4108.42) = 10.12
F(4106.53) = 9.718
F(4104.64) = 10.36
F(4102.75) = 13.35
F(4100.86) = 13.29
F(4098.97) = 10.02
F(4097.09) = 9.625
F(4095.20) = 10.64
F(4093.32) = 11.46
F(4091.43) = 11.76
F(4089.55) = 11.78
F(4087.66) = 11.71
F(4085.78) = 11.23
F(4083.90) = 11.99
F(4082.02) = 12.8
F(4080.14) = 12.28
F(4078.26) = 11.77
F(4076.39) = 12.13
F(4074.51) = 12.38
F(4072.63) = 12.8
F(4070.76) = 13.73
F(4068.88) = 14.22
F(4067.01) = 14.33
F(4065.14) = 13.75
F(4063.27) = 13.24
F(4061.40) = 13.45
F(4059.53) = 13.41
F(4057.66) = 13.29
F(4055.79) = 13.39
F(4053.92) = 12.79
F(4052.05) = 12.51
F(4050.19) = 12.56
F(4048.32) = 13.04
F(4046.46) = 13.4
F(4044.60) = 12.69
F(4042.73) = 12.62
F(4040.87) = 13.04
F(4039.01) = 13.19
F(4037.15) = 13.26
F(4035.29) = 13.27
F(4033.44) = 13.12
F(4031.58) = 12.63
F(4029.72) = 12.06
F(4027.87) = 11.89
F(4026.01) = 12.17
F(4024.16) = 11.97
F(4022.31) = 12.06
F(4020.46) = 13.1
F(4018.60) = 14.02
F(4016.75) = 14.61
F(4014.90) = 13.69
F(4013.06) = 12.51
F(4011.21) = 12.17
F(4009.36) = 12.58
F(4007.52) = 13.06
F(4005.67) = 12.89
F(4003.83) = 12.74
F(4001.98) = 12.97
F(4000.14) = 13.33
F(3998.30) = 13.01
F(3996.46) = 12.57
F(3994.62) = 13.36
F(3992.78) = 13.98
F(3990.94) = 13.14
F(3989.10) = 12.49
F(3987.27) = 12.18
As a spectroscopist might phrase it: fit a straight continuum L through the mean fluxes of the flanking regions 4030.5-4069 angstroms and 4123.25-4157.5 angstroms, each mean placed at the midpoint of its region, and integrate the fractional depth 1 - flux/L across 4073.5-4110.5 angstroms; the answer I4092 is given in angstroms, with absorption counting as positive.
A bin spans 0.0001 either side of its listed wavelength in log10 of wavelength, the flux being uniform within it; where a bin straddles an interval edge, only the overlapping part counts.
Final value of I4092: 3.8 angstroms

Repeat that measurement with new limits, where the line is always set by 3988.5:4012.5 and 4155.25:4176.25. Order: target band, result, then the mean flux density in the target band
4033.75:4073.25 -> -1.29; 13.2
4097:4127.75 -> 2.40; 11.7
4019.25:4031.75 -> 0.58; 12.3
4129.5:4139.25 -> 0.27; 12.3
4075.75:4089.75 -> 0.86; 12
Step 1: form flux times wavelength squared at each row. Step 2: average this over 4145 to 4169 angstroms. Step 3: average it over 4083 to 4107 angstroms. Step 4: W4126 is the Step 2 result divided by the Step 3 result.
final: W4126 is 1.1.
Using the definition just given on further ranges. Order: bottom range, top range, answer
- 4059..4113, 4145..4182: 1.08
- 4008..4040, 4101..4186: 1.01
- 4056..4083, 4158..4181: 1.02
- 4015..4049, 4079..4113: 0.91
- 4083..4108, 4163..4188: 1.18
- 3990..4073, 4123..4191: 1.02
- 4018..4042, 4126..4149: 1.02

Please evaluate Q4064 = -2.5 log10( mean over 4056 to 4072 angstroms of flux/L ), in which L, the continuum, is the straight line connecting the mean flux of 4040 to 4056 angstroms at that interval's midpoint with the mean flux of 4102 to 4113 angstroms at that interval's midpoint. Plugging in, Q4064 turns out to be -0.11 mag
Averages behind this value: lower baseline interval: 12.9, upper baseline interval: 10.9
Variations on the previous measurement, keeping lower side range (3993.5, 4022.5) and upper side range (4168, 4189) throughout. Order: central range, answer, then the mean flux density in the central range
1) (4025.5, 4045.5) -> 0.025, 12.7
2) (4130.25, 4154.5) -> 0.052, 12.3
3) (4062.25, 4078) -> -0.024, 13.3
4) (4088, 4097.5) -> 0.160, 11.2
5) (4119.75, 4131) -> 0.012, 12.7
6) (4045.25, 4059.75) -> -0.002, 13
